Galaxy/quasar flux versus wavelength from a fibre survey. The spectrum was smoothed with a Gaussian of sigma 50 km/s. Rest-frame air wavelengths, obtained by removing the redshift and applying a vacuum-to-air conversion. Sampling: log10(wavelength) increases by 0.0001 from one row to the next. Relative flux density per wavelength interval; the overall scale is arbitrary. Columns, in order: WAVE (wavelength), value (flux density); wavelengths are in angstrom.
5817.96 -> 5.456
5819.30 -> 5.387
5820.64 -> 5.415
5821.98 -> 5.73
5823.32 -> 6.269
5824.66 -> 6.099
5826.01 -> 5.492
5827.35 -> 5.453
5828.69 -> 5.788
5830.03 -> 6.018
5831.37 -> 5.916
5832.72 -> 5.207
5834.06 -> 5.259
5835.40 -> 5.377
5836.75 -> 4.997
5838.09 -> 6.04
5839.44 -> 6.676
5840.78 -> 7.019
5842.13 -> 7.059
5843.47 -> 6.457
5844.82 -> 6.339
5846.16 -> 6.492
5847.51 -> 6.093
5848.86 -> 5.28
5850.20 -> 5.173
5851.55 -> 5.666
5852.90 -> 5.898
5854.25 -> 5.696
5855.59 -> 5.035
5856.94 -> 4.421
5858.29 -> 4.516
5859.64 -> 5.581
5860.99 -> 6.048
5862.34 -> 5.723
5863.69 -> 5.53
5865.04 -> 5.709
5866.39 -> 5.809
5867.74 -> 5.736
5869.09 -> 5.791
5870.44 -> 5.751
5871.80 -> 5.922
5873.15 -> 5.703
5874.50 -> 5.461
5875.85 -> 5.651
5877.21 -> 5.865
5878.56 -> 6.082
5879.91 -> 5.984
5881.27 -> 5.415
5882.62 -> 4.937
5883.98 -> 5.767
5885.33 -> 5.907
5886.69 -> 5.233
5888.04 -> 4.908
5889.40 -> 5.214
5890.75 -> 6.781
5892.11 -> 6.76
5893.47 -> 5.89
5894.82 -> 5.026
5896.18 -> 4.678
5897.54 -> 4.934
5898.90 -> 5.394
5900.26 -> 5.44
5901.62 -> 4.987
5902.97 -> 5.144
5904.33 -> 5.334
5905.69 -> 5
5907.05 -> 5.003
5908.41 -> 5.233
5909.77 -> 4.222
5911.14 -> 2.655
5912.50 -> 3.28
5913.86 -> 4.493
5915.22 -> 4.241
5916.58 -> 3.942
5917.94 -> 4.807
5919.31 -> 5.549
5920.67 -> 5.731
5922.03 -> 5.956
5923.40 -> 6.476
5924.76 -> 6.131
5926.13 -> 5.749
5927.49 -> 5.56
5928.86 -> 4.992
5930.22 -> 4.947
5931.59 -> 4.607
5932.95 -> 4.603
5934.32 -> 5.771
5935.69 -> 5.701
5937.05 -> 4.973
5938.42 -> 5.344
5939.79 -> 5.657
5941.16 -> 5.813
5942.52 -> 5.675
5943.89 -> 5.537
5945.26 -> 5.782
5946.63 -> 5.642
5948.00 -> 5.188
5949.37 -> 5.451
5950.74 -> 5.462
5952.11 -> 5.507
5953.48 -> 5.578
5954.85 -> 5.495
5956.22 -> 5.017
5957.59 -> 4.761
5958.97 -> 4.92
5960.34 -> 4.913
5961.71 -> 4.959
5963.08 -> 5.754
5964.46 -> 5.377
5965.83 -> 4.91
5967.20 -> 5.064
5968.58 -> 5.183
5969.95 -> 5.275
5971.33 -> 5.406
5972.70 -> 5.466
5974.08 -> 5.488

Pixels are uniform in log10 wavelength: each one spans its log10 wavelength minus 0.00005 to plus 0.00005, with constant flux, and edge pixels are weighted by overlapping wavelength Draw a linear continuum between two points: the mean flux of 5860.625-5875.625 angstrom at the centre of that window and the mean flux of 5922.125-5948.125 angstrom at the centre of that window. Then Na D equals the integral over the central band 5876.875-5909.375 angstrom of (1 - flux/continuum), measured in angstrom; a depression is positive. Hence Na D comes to 1.2 angstrom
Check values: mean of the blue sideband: 5.74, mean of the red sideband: 5.5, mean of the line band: 5.44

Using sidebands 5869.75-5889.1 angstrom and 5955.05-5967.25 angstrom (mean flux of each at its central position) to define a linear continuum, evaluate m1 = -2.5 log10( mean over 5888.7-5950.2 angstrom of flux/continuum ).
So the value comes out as 0.02 mag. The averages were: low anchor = 5.6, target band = 5.23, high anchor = 5.09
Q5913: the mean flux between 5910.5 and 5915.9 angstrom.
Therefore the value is 3.68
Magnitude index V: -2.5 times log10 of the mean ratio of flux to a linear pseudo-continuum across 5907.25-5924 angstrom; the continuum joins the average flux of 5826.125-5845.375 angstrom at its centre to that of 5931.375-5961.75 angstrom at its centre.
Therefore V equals 0.169 mag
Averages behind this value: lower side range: 5.96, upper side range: 5.34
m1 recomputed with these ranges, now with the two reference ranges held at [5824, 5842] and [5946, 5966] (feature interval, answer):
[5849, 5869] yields 0.05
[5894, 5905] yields 0.08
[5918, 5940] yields -0.01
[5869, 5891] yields -0.01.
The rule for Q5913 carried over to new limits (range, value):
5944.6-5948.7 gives 5.53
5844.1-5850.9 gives 5.88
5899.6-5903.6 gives 5.2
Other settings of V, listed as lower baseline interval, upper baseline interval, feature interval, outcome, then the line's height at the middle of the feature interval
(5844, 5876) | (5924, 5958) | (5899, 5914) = 0.18 mag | 5.5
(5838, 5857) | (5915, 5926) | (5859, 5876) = 0.02 mag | 5.84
